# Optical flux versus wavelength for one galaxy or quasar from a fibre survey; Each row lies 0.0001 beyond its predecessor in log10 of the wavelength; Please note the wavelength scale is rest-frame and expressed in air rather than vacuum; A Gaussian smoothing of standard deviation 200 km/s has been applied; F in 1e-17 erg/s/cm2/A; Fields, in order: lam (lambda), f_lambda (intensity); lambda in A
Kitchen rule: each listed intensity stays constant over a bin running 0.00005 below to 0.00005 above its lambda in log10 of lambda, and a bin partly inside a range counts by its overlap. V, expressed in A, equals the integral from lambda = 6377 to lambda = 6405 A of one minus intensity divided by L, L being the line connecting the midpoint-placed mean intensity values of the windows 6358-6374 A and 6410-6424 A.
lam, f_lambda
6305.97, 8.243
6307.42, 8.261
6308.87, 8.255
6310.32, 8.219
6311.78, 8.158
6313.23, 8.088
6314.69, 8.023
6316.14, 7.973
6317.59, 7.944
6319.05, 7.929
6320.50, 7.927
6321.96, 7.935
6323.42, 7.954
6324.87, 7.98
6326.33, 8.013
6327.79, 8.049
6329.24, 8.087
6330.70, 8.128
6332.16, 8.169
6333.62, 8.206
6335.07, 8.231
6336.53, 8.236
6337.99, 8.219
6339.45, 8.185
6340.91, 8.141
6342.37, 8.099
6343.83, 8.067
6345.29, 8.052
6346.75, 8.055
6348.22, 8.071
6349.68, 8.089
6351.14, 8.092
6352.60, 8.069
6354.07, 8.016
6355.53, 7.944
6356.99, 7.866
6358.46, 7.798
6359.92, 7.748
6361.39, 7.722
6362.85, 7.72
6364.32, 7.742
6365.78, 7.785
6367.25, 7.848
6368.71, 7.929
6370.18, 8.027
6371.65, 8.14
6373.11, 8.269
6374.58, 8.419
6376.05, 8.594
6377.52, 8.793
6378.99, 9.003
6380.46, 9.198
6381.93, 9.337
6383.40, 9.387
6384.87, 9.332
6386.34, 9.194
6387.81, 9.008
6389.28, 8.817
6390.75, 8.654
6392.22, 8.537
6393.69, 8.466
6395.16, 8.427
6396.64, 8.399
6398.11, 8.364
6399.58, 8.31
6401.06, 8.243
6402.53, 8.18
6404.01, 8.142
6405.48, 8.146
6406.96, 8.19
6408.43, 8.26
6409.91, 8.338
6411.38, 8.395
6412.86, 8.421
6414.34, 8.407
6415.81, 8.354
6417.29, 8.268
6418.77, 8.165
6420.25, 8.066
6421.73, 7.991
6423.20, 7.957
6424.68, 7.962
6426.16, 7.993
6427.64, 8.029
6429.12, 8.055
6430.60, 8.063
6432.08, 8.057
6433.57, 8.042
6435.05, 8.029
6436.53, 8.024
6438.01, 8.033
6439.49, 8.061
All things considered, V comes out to -2.3 A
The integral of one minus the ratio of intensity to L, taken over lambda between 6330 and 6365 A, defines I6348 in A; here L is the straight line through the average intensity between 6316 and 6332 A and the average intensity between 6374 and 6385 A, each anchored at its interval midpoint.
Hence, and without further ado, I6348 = 1.6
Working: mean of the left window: 8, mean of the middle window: 8.03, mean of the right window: 8.99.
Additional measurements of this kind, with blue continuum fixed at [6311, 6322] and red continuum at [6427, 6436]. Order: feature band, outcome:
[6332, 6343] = -0.25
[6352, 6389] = -1.59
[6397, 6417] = -0.64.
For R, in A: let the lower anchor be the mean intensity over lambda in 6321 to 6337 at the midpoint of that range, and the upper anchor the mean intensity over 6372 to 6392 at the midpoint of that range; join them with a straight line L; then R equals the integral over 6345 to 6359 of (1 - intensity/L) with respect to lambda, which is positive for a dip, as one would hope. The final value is 0.7 A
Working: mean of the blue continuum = 8.08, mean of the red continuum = 8.9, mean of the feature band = 8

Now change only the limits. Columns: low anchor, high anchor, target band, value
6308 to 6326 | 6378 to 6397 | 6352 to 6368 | 1.4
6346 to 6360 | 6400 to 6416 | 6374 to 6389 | -1.6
